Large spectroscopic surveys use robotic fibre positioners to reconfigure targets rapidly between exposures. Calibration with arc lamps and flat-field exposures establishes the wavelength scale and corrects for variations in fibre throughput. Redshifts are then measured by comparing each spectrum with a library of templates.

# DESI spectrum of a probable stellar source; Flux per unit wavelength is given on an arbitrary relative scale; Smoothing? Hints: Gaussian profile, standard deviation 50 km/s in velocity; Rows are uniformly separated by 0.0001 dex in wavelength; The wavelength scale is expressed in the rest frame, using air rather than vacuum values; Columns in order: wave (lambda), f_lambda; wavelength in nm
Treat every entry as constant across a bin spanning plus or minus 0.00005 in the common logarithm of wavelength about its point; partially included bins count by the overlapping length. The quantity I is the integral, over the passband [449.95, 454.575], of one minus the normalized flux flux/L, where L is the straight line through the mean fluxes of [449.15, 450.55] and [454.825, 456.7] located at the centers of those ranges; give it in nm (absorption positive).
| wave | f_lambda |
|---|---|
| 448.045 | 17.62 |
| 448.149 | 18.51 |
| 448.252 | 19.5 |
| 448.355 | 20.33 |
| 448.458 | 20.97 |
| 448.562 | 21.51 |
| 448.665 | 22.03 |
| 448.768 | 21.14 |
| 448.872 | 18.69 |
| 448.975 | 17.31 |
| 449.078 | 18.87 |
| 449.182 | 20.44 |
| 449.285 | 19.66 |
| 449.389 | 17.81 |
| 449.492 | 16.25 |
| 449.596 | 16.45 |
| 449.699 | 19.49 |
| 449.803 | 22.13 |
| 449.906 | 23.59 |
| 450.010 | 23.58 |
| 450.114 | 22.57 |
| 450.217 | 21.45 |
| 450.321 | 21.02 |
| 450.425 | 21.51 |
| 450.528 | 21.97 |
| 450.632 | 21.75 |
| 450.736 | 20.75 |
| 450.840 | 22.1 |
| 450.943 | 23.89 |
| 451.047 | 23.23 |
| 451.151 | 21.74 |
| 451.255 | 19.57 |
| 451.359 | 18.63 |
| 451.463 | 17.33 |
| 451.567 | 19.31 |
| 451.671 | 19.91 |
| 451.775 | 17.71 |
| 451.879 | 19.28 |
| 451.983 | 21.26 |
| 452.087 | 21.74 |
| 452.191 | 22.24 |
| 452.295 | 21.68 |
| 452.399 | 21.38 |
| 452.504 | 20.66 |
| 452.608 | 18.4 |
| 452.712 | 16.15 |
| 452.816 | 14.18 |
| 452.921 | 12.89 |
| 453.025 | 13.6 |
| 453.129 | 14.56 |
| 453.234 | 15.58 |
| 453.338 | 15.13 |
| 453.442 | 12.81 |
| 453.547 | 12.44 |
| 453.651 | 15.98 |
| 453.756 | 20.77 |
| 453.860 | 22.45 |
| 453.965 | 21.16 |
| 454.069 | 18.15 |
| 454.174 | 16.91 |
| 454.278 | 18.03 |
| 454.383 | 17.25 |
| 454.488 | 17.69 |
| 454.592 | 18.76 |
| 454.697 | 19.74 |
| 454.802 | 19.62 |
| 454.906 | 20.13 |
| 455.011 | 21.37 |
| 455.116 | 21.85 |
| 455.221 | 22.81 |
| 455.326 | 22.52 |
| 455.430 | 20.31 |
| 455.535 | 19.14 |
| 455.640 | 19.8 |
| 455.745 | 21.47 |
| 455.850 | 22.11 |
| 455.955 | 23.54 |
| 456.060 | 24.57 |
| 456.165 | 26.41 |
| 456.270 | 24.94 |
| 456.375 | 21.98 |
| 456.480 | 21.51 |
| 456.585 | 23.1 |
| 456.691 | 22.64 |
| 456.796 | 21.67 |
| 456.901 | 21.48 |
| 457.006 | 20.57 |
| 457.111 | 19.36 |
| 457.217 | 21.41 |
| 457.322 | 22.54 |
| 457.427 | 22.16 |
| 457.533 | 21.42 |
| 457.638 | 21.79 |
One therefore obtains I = 0.453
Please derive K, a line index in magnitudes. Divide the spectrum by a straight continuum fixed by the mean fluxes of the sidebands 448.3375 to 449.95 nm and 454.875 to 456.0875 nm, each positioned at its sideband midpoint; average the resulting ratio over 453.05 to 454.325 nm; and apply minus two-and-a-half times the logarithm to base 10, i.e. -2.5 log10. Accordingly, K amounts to 0.24 mag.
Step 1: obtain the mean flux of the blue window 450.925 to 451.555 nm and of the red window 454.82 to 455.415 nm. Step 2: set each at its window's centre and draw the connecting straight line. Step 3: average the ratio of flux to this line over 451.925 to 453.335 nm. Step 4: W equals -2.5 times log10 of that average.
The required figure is 0.16 mag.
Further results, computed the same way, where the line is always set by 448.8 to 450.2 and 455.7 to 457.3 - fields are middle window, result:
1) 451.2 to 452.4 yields 0.039 mag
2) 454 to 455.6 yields 0.114 mag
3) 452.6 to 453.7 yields 0.408 mag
